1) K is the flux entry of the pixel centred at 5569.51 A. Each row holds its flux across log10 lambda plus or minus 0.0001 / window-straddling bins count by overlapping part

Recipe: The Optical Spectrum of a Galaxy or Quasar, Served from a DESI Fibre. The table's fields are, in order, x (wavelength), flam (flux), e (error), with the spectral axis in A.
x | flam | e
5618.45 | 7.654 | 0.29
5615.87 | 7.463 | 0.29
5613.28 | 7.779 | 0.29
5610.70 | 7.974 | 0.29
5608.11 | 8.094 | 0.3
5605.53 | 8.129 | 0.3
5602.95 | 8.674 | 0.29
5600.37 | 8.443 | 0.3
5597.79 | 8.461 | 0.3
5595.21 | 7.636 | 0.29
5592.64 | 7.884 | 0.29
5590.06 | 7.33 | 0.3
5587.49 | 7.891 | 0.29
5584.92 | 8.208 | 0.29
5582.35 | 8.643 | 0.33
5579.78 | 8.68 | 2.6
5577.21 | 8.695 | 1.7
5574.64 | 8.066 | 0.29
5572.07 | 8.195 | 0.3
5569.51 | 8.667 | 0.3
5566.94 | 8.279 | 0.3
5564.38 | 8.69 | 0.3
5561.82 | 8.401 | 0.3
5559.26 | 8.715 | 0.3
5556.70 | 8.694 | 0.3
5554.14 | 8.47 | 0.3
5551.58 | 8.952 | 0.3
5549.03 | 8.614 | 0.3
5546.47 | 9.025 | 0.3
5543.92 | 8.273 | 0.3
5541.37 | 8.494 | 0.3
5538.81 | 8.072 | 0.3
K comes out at 8.667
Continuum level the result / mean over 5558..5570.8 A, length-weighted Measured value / 8.55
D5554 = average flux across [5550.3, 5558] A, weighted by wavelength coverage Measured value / 8.71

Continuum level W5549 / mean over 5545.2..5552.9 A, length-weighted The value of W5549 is 8.86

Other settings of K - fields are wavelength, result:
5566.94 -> 8.279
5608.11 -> 8.094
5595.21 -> 7.636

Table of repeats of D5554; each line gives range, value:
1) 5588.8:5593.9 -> 7.6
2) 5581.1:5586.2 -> 8.43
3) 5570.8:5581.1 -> 8.4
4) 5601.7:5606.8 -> 8.4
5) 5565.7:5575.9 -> 8.3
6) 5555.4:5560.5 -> 8.7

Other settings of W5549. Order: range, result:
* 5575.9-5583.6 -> 8.67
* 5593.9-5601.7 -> 8.18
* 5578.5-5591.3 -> 8.16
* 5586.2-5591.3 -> 7.62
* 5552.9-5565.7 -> 8.6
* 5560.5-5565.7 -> 8.55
